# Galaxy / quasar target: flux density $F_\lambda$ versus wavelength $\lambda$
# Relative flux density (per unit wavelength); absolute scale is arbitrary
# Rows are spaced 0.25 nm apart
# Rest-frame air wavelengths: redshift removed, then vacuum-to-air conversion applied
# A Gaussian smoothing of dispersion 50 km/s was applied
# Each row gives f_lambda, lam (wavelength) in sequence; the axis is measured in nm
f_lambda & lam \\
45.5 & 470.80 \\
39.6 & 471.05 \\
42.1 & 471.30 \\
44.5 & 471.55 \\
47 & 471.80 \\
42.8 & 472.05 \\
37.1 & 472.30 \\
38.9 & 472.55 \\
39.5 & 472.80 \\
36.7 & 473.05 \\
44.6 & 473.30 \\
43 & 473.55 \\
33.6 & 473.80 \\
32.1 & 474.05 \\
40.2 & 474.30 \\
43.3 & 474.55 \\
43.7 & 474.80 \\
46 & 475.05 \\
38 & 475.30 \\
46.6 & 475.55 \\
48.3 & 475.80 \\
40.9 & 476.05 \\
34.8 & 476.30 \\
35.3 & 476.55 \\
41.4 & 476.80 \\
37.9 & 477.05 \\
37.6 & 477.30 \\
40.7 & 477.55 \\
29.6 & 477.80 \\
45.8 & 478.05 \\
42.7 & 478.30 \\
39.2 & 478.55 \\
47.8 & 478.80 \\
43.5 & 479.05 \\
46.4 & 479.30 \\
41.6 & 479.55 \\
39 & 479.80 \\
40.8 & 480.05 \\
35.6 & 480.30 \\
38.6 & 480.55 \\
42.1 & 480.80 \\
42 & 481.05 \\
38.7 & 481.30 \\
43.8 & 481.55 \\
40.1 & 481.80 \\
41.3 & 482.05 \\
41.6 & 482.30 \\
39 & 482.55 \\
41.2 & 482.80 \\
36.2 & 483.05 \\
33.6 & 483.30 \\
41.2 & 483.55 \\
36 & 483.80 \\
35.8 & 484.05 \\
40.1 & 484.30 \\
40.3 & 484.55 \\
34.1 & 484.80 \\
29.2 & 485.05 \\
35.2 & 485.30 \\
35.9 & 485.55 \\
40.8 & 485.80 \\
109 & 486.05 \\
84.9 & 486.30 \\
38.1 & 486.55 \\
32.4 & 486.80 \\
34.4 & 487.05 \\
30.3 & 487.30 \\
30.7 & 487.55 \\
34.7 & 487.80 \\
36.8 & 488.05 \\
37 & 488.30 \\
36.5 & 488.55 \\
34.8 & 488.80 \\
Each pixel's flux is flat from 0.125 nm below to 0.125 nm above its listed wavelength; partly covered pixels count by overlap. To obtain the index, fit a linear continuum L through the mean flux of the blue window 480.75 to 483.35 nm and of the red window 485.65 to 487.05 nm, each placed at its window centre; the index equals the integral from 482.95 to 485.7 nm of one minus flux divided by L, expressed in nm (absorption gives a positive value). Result 0.73 nm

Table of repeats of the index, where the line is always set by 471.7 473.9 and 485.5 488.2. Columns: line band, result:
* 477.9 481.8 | 0.15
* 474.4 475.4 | -0.04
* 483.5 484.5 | 0.15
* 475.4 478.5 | 0.15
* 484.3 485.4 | 0.25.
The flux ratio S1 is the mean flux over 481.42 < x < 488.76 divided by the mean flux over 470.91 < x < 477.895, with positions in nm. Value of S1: 1.0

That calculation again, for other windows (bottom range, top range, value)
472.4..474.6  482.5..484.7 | 0.98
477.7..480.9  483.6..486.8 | 1.12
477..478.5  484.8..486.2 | 1.26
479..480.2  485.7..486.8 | 1.54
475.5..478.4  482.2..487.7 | 1.05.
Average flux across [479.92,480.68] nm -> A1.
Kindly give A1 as 38.4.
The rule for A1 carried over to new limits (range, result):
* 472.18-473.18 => 38.1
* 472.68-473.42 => 40.2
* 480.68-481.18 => 42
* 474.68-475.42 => 42.6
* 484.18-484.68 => 40.1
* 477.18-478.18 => 38.5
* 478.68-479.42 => 45.9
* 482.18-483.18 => 39.5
